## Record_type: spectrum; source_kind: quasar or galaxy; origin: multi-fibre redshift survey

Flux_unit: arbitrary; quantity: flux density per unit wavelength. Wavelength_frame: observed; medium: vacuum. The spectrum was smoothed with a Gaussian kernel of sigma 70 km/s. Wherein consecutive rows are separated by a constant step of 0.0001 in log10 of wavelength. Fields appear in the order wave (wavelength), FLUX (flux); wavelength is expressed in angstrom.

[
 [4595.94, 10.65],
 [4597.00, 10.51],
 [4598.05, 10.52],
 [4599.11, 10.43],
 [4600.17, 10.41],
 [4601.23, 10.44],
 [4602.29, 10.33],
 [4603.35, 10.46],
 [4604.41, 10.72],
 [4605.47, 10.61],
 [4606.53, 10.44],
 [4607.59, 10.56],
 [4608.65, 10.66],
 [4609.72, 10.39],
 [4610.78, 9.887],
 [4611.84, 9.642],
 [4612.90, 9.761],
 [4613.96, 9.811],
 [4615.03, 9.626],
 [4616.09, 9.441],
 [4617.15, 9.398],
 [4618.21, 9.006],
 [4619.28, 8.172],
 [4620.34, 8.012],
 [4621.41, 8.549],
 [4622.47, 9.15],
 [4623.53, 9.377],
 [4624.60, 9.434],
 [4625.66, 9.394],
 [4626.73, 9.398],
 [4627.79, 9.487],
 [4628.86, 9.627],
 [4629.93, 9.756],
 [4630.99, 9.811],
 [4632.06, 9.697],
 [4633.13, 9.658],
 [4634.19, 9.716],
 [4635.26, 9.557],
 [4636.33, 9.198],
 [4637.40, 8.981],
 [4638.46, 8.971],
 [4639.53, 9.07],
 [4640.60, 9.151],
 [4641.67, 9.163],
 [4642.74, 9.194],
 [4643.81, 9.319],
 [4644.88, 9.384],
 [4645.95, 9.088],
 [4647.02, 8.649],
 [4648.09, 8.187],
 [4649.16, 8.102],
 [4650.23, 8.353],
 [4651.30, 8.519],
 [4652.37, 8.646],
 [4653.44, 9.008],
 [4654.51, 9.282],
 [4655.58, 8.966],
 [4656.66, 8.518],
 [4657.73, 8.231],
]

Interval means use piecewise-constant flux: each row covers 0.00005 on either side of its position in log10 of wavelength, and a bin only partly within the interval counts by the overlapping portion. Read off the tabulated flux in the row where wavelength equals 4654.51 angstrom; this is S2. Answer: 9.282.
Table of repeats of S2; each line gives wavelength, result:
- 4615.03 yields 9.626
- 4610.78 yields 9.887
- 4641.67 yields 9.163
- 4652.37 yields 8.646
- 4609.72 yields 10.39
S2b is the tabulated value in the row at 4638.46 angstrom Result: 8.971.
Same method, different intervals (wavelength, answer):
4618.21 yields 9.006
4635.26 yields 9.557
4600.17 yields 10.41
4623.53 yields 9.377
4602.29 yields 10.33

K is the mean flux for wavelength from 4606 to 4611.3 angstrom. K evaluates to 10.4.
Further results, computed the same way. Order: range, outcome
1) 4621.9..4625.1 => 9.32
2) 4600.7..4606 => 10.5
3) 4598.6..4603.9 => 10.4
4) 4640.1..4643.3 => 9.16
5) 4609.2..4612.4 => 9.99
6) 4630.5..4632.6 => 9.72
